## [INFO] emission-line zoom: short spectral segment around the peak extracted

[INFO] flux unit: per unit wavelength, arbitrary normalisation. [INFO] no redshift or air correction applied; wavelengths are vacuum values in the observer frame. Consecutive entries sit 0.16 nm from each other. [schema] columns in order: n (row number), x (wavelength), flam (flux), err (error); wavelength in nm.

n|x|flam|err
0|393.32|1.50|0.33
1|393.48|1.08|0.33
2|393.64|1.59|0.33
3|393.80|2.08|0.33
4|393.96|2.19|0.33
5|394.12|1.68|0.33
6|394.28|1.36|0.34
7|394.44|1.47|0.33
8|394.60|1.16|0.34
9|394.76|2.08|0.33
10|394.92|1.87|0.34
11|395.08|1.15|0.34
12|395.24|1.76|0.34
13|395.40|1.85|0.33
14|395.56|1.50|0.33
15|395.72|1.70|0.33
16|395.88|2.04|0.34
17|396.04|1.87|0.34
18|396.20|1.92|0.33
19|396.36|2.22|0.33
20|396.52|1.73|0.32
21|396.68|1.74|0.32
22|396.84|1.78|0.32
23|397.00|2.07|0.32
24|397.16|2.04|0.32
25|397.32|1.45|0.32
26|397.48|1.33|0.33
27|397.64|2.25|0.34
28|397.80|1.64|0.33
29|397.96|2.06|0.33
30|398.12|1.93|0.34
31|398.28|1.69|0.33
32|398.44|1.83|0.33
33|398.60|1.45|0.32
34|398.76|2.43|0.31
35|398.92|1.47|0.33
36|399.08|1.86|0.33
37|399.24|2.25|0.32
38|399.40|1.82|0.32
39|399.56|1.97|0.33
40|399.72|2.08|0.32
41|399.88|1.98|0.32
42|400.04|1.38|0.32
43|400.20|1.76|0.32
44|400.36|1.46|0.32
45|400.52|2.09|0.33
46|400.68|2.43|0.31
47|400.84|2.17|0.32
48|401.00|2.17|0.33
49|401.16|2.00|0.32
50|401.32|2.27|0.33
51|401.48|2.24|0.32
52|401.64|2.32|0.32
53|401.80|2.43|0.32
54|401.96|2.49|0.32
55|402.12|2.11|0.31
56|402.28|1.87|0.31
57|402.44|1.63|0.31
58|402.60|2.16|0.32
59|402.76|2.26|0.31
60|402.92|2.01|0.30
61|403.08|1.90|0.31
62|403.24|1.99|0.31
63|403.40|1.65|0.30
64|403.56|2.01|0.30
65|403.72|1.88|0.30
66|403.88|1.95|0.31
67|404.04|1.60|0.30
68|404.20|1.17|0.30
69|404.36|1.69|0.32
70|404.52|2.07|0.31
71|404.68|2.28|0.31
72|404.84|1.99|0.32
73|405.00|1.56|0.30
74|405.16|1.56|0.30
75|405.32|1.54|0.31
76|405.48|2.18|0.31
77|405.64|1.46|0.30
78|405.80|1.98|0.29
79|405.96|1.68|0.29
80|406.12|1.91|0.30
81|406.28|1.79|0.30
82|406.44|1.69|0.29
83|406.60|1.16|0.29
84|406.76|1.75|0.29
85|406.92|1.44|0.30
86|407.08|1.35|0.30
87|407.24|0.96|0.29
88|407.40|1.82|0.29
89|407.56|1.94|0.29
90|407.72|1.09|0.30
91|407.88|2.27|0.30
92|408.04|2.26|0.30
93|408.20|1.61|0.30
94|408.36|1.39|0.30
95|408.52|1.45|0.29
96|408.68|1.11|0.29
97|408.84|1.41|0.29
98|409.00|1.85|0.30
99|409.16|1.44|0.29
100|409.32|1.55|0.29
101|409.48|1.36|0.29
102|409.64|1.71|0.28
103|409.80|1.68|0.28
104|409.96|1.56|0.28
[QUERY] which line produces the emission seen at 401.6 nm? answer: C III] 1909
